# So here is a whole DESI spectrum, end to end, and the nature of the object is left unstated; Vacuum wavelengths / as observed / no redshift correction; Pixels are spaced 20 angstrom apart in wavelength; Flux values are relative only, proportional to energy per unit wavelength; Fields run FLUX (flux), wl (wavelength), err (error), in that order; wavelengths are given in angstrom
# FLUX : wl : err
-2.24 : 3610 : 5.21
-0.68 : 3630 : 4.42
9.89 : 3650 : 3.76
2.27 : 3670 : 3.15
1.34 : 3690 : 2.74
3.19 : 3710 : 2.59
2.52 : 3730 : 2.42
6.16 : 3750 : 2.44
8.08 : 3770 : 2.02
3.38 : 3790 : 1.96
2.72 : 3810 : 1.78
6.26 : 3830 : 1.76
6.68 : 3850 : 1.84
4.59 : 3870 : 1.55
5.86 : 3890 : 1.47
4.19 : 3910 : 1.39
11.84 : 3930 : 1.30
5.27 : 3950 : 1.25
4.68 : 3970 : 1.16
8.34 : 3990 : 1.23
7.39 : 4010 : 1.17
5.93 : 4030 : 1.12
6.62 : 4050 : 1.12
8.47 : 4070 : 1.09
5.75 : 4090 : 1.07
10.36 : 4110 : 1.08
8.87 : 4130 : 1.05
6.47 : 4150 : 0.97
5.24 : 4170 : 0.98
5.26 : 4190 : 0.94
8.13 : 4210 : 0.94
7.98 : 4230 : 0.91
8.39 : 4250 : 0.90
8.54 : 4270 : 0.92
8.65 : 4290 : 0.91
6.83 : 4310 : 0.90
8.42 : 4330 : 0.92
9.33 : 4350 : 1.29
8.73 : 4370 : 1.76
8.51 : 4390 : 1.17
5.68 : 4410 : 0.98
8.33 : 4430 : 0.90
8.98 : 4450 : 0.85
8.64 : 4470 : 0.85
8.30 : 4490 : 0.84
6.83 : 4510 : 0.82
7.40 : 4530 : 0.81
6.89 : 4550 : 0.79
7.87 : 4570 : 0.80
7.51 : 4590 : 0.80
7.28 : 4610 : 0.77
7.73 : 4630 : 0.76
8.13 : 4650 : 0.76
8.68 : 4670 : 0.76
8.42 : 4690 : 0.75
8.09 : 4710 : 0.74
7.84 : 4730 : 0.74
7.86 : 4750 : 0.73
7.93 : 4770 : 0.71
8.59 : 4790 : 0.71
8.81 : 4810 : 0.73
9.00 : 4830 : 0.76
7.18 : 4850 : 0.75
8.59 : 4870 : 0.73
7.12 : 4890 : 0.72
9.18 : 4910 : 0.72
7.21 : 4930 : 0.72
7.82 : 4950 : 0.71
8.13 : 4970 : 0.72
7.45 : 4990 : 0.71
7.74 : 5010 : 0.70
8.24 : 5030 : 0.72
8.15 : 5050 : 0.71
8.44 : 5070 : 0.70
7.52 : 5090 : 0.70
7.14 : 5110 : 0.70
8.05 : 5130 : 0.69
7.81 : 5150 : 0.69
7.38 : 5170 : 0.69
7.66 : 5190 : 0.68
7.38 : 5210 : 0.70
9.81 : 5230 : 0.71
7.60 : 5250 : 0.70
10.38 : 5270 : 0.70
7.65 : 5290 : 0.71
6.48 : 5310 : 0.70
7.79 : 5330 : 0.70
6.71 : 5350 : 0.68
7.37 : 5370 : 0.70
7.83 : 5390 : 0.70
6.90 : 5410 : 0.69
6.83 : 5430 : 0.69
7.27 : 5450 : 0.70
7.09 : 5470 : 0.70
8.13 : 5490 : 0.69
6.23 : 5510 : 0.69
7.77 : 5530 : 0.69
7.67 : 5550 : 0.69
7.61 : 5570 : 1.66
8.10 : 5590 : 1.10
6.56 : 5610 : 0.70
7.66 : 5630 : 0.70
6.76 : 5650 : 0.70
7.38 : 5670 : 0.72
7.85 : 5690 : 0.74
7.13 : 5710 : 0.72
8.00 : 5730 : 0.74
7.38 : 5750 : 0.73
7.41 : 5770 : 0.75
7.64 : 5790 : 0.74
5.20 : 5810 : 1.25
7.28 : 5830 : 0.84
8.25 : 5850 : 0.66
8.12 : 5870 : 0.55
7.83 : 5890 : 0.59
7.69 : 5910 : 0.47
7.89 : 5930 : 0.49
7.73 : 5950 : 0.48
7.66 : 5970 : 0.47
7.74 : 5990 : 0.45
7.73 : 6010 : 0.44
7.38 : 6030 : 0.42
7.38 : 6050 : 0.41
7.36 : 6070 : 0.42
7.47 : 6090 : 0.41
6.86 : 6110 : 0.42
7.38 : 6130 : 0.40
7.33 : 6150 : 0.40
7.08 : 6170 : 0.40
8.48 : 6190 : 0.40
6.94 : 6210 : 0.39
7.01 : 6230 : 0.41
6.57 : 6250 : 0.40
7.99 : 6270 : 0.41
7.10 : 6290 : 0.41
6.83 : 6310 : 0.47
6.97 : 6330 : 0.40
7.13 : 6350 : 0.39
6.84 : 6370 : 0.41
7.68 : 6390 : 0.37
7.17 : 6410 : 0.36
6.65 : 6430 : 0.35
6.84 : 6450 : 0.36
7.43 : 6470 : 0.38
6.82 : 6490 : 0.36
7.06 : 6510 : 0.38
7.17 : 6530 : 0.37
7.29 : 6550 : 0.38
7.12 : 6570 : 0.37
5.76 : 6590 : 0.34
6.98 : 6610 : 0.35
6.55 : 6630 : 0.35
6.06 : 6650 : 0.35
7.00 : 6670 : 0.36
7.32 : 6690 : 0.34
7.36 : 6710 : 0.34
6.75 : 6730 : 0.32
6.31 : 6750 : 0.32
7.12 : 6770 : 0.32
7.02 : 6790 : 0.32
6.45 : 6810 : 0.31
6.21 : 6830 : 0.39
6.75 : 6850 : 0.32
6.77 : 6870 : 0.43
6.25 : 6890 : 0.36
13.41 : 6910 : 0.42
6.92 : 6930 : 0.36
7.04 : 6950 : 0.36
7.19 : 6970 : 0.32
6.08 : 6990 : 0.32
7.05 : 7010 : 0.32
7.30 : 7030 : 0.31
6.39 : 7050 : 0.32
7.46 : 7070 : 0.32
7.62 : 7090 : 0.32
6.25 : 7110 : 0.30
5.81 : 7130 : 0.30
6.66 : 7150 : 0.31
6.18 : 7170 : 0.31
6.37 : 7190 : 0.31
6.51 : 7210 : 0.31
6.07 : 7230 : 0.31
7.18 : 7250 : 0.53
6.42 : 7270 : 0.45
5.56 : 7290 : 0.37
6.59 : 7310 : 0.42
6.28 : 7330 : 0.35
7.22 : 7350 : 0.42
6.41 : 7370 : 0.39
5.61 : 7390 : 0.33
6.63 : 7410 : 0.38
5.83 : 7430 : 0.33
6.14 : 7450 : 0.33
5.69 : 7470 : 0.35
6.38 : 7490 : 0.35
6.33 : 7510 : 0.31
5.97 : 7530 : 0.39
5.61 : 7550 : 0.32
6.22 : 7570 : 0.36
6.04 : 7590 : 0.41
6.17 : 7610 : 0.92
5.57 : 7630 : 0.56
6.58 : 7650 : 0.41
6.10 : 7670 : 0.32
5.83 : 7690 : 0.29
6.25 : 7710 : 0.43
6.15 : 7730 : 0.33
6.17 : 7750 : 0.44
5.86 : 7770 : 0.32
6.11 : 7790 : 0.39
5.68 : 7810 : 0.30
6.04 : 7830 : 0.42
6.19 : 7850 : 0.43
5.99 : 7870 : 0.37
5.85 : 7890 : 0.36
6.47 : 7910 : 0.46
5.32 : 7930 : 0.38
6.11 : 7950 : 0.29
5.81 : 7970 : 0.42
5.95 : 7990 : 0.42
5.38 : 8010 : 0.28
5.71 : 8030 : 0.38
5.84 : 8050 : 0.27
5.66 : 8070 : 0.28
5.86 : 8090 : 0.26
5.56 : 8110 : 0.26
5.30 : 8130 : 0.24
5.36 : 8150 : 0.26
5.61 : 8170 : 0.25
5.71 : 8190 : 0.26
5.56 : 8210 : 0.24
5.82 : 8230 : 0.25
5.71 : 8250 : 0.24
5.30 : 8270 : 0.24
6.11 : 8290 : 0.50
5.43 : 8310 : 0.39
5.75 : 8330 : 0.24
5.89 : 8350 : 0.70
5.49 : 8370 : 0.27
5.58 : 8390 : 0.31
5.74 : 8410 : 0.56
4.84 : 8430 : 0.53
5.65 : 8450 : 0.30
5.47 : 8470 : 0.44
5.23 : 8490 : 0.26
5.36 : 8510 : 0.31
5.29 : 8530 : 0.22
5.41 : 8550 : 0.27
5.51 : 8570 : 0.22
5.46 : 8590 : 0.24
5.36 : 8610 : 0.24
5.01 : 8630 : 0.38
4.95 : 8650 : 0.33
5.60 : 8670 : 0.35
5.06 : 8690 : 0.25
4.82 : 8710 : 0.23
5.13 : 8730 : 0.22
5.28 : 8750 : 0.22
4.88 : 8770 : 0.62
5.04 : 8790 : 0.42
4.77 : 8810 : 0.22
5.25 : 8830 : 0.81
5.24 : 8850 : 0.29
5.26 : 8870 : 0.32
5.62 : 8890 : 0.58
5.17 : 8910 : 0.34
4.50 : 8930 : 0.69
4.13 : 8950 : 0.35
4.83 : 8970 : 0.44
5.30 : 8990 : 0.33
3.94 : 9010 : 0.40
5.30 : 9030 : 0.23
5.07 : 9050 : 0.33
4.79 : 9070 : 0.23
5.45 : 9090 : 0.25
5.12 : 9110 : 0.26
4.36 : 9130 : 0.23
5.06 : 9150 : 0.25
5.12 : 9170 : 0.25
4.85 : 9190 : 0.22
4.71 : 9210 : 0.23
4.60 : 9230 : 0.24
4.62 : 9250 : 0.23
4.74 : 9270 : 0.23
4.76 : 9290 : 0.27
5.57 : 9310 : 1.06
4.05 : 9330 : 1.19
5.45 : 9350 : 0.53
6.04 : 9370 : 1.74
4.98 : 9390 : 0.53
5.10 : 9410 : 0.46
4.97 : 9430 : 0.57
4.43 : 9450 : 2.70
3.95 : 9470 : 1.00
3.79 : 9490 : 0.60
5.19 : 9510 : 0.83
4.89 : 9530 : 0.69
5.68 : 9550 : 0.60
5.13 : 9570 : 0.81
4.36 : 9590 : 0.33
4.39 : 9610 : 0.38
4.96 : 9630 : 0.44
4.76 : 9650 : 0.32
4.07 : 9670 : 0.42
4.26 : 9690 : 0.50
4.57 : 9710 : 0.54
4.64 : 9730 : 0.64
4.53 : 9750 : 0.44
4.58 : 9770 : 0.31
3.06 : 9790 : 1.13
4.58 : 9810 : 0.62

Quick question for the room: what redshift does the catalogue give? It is 0.05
